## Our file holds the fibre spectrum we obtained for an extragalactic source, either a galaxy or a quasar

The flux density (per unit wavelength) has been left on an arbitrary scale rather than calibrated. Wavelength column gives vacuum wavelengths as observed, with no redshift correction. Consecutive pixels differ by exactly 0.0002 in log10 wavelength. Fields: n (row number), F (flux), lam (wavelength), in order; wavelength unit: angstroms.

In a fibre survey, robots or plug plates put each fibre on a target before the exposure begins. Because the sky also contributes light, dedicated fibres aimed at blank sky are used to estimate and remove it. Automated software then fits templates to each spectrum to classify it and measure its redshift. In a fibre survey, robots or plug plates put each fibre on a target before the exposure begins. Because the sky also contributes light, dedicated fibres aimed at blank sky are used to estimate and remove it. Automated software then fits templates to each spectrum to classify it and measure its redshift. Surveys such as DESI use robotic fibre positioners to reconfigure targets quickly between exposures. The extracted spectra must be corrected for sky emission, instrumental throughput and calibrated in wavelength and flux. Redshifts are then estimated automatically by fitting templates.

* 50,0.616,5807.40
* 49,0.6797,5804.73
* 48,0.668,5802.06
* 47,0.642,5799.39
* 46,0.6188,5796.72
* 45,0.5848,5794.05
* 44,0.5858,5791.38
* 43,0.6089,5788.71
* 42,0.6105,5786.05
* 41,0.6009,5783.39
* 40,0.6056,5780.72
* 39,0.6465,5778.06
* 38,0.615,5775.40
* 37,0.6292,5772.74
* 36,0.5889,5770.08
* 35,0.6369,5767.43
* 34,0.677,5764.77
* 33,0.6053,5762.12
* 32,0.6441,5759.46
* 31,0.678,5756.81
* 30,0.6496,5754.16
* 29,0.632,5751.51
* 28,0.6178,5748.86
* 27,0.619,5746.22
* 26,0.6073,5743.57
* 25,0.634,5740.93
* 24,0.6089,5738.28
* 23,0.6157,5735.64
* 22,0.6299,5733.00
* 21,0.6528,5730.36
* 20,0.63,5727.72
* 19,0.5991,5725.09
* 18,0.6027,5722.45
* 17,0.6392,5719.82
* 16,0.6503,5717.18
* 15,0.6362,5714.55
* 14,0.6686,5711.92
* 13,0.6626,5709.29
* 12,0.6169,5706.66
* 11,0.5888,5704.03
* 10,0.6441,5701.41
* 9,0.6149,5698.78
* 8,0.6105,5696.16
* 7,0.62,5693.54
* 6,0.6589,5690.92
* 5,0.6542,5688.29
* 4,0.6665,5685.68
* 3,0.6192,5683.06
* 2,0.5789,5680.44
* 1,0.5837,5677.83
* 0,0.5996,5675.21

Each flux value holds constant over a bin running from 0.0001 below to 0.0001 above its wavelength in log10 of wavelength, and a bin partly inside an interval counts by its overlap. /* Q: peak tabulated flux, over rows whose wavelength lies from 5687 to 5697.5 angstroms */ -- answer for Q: 0.6589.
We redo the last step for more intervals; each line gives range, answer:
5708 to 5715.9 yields 0.6686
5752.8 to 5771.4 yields 0.678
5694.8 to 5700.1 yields 0.6149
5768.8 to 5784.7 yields 0.6465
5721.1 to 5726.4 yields 0.6027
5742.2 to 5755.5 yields 0.6496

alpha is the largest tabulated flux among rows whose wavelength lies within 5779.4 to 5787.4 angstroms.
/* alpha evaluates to 0.6105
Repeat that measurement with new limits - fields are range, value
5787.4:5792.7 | 0.6089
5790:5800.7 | 0.642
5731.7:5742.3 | 0.634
